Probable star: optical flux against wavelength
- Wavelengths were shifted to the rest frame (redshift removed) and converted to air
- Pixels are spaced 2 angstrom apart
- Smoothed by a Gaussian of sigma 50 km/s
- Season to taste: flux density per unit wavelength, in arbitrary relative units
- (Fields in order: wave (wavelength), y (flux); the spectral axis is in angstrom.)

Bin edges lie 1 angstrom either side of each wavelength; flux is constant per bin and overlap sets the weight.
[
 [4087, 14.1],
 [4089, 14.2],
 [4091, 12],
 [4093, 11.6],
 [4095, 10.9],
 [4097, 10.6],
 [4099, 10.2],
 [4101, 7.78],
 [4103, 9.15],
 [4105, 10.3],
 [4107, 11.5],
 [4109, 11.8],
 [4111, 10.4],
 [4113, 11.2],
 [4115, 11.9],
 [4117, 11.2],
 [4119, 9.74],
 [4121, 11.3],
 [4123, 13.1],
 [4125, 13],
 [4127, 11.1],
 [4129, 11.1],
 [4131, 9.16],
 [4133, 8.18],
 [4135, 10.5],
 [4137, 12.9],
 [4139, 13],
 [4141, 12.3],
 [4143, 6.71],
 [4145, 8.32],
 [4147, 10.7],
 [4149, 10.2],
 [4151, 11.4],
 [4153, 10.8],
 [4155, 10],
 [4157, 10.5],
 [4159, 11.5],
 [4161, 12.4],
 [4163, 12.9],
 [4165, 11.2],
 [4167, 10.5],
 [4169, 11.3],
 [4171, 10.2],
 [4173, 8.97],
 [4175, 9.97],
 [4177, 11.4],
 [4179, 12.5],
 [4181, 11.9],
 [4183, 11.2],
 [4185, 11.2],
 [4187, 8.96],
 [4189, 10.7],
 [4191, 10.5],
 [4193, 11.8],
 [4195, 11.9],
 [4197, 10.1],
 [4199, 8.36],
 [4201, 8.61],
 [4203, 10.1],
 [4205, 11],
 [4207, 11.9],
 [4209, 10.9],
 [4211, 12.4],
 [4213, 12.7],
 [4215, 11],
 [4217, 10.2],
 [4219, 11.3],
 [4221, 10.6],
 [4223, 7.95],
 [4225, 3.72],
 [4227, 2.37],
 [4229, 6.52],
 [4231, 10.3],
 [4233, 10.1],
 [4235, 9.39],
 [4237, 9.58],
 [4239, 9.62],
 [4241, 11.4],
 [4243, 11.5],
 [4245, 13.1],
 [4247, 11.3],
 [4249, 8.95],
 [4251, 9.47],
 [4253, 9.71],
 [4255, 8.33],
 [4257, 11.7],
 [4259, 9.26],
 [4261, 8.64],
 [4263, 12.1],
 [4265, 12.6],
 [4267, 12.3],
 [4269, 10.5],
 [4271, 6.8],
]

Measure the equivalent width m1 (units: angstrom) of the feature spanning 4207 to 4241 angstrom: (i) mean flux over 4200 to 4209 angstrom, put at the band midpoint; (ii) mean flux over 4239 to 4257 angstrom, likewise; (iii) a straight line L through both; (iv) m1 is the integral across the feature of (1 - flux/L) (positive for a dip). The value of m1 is 3.4 angstrom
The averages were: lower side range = 10.5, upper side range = 10.5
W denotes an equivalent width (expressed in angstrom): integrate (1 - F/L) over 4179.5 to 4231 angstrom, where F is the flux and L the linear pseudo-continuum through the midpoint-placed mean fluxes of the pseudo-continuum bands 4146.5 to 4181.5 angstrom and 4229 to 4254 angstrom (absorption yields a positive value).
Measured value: 3.2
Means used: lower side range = 11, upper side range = 10.2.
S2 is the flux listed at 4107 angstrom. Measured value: 11.5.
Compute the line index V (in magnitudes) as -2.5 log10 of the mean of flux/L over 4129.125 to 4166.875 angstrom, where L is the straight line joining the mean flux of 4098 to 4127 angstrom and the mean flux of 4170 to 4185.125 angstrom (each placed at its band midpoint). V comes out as 0.02 mag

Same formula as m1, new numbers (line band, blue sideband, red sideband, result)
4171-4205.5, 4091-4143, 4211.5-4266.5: -0.9 angstrom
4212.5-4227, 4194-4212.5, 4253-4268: 2.2 angstrom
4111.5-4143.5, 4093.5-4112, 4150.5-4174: -1.5 angstrom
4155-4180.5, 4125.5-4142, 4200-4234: -1.6 angstrom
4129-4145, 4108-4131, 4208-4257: 1.1 angstrom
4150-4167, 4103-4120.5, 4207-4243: -1.6 angstrom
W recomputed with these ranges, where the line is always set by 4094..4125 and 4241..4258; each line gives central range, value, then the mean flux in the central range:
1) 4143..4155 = 0.9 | 9.96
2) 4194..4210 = 0.4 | 10.4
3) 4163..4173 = -0.1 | 10.8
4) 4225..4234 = 3.1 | 6.92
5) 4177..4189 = -0.5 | 11.1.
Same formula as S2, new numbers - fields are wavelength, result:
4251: 9.47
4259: 9.26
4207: 11.9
